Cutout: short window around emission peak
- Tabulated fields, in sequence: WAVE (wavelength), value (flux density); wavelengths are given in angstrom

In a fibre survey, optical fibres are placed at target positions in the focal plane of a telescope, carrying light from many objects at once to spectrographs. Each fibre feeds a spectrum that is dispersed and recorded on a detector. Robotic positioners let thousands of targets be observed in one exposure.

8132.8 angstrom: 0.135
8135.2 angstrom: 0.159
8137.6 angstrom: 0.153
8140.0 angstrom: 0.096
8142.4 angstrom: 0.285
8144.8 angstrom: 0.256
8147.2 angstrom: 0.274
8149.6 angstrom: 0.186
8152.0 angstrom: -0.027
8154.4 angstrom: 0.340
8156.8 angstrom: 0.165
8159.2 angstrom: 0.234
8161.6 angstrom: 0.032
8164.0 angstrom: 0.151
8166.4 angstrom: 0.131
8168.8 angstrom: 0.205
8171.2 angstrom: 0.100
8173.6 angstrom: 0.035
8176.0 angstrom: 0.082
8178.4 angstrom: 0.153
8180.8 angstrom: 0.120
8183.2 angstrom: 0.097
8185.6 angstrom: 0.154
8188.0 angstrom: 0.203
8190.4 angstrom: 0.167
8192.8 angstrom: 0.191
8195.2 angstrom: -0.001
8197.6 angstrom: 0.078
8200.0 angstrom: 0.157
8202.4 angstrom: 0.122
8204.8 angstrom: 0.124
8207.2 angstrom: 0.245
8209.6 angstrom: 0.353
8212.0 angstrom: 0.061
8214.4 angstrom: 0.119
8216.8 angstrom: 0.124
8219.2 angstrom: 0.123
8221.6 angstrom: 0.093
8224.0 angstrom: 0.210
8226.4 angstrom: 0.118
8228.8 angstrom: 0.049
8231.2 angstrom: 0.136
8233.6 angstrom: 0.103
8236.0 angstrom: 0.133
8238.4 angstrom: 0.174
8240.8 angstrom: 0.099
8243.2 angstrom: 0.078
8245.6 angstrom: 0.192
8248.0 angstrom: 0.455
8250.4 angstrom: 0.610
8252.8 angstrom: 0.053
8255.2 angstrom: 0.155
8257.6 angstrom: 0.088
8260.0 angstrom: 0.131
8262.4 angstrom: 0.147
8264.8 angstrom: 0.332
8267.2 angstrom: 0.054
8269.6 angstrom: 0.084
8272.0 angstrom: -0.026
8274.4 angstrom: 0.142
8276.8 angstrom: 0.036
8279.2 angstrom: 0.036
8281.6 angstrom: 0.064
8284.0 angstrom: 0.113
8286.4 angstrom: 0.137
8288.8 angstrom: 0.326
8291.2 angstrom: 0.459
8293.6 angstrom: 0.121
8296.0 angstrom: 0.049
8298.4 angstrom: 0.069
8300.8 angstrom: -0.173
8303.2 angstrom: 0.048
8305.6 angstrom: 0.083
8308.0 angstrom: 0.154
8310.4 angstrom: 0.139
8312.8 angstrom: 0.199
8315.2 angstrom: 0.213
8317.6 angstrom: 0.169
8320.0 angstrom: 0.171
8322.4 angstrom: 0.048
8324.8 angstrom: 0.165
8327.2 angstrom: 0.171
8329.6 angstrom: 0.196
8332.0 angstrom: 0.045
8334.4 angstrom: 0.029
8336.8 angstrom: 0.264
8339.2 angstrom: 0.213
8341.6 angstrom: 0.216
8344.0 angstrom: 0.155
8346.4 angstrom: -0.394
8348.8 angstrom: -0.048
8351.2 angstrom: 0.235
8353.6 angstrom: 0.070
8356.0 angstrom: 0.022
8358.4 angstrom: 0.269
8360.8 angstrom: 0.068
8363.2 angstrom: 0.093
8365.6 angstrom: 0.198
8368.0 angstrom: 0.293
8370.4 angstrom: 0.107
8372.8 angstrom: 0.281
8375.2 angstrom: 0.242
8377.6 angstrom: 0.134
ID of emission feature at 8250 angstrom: H-gamma 4340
